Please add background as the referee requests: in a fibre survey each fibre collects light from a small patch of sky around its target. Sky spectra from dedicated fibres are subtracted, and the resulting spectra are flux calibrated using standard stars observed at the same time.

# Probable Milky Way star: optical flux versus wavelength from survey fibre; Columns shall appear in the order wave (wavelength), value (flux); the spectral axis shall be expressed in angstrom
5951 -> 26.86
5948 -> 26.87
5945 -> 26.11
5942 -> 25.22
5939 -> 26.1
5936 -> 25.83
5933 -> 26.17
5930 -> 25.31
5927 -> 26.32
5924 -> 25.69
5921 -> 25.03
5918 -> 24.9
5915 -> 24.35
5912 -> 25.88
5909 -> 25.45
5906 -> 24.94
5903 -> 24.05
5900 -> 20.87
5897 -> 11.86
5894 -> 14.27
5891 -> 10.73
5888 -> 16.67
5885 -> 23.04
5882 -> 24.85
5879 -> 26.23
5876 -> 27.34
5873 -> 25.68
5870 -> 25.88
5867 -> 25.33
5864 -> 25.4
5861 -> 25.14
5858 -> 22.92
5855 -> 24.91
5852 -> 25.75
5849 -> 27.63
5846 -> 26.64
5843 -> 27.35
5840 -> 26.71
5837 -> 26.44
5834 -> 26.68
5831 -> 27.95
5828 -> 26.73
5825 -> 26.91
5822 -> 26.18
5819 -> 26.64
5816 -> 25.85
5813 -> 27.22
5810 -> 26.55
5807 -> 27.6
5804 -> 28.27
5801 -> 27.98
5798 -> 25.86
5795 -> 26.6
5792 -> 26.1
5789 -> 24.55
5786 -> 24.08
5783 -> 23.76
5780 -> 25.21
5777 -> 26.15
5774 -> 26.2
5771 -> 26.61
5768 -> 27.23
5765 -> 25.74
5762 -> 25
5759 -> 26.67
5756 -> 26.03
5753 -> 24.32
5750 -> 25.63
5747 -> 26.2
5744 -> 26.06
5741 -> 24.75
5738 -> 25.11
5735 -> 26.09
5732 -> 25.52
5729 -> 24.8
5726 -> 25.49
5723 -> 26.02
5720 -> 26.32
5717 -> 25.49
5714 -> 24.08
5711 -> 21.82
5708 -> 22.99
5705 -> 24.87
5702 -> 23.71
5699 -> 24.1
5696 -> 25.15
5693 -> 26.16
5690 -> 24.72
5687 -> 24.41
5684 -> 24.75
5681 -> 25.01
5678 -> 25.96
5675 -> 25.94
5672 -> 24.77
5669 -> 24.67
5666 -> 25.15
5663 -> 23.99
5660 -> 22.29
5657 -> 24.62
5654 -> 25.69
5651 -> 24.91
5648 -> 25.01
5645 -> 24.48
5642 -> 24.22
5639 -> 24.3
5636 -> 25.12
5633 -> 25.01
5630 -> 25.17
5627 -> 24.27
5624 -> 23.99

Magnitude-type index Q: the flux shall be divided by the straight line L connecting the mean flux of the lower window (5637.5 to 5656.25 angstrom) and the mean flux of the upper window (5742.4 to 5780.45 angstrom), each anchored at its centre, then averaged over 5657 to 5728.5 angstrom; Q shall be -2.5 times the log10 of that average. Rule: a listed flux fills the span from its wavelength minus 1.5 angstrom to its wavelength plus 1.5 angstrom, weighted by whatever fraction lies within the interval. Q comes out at 0.024 mag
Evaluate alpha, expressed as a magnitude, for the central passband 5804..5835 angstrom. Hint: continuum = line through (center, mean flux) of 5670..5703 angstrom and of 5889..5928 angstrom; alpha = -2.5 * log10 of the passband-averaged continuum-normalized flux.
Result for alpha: -0.168 mag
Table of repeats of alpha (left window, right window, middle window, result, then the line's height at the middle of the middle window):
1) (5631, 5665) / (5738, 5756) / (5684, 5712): 0.03 mag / 25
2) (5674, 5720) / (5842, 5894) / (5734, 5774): -0.06 mag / 24.4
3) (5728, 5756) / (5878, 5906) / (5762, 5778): -0.08 mag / 24.3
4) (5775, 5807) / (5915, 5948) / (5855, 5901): 0.18 mag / 25.8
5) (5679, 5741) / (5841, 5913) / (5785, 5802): -0.08 mag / 24.1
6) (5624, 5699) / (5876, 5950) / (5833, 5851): -0.14 mag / 23.7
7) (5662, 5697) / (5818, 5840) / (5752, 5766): 0.02 mag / 26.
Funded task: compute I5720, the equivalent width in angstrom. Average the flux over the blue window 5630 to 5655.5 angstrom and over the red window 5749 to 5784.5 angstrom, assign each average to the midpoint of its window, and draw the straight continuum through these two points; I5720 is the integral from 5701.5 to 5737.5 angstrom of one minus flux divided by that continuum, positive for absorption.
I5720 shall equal 0.8 angstrom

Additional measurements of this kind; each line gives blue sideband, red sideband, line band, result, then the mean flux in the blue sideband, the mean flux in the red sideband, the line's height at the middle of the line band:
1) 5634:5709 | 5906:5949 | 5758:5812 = -2.2 angstrom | 24.7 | 25.6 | 25.1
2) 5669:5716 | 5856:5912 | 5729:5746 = -1.0 angstrom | 24.6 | 22.4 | 24.1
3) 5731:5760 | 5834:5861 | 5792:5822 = -1.2 angstrom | 25.6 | 26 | 25.9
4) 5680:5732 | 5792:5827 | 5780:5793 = 0.9 angstrom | 24.7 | 26.8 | 26.4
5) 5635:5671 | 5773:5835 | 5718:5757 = 0.0 angstrom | 24.5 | 26.3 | 25.5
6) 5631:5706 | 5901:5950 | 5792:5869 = -3.7 angstrom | 24.8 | 25.5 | 25.2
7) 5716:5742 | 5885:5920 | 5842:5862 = -3.4 angstrom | 25.5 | 20.5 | 22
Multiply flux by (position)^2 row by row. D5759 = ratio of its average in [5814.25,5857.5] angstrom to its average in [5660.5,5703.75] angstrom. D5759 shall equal 1.13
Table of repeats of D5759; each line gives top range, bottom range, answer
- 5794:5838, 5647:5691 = 1.14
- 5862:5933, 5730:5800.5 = 0.94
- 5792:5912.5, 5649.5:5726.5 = 1.06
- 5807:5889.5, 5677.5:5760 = 1.07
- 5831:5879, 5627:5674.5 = 1.14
